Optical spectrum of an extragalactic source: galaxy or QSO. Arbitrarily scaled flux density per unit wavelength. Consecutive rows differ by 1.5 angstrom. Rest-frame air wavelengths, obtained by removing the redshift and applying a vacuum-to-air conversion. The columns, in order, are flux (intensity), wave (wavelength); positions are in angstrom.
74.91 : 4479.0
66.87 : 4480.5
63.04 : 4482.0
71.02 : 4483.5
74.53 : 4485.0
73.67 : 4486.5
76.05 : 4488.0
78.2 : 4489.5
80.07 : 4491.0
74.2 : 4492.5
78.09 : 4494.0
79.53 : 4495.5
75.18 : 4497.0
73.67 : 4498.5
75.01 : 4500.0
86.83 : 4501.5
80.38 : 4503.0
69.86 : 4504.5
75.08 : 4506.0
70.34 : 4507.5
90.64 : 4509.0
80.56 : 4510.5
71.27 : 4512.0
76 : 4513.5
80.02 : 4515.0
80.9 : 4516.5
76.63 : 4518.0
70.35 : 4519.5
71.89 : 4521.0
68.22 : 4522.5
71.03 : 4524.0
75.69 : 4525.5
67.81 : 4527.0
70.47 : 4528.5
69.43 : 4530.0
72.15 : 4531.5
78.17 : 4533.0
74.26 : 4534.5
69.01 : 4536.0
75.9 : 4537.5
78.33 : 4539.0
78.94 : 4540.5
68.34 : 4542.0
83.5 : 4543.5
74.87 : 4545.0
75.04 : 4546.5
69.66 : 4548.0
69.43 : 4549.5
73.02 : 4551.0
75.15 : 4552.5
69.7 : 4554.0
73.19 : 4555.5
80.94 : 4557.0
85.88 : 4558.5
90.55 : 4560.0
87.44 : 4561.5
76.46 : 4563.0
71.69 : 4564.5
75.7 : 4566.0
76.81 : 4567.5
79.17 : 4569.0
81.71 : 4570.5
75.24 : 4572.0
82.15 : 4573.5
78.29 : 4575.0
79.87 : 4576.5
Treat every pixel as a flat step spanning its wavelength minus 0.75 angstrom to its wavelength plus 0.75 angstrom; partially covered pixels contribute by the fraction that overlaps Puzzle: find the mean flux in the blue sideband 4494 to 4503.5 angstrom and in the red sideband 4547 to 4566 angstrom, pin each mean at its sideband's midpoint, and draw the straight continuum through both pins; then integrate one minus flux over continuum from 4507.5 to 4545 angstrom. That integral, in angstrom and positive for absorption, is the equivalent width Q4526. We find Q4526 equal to 1.3 angstrom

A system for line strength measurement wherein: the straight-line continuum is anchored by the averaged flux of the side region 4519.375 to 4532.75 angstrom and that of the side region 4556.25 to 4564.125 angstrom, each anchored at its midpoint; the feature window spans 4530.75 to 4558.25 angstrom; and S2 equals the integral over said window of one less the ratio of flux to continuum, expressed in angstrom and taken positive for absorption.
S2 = 1.1 angstrom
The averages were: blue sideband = 71.1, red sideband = 83.7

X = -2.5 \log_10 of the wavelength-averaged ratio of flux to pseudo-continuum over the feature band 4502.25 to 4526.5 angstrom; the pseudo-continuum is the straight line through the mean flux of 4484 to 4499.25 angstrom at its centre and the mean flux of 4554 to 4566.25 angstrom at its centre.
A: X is 0.03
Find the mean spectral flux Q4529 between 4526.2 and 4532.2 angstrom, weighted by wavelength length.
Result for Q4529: 70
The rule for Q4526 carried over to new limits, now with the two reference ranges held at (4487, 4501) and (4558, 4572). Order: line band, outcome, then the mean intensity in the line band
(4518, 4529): 1.0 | 71.2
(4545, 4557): 1.0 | 72.9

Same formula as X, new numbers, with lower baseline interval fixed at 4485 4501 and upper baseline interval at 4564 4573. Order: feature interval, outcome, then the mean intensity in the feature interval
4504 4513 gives 0.001 mag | 76.5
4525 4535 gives 0.062 mag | 72.4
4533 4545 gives 0.017 mag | 75.6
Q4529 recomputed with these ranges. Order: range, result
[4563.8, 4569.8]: 75.9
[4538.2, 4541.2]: 78.6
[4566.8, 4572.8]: 78.3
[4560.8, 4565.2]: 78.5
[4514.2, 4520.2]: 77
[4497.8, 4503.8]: 78.9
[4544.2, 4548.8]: 73.3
